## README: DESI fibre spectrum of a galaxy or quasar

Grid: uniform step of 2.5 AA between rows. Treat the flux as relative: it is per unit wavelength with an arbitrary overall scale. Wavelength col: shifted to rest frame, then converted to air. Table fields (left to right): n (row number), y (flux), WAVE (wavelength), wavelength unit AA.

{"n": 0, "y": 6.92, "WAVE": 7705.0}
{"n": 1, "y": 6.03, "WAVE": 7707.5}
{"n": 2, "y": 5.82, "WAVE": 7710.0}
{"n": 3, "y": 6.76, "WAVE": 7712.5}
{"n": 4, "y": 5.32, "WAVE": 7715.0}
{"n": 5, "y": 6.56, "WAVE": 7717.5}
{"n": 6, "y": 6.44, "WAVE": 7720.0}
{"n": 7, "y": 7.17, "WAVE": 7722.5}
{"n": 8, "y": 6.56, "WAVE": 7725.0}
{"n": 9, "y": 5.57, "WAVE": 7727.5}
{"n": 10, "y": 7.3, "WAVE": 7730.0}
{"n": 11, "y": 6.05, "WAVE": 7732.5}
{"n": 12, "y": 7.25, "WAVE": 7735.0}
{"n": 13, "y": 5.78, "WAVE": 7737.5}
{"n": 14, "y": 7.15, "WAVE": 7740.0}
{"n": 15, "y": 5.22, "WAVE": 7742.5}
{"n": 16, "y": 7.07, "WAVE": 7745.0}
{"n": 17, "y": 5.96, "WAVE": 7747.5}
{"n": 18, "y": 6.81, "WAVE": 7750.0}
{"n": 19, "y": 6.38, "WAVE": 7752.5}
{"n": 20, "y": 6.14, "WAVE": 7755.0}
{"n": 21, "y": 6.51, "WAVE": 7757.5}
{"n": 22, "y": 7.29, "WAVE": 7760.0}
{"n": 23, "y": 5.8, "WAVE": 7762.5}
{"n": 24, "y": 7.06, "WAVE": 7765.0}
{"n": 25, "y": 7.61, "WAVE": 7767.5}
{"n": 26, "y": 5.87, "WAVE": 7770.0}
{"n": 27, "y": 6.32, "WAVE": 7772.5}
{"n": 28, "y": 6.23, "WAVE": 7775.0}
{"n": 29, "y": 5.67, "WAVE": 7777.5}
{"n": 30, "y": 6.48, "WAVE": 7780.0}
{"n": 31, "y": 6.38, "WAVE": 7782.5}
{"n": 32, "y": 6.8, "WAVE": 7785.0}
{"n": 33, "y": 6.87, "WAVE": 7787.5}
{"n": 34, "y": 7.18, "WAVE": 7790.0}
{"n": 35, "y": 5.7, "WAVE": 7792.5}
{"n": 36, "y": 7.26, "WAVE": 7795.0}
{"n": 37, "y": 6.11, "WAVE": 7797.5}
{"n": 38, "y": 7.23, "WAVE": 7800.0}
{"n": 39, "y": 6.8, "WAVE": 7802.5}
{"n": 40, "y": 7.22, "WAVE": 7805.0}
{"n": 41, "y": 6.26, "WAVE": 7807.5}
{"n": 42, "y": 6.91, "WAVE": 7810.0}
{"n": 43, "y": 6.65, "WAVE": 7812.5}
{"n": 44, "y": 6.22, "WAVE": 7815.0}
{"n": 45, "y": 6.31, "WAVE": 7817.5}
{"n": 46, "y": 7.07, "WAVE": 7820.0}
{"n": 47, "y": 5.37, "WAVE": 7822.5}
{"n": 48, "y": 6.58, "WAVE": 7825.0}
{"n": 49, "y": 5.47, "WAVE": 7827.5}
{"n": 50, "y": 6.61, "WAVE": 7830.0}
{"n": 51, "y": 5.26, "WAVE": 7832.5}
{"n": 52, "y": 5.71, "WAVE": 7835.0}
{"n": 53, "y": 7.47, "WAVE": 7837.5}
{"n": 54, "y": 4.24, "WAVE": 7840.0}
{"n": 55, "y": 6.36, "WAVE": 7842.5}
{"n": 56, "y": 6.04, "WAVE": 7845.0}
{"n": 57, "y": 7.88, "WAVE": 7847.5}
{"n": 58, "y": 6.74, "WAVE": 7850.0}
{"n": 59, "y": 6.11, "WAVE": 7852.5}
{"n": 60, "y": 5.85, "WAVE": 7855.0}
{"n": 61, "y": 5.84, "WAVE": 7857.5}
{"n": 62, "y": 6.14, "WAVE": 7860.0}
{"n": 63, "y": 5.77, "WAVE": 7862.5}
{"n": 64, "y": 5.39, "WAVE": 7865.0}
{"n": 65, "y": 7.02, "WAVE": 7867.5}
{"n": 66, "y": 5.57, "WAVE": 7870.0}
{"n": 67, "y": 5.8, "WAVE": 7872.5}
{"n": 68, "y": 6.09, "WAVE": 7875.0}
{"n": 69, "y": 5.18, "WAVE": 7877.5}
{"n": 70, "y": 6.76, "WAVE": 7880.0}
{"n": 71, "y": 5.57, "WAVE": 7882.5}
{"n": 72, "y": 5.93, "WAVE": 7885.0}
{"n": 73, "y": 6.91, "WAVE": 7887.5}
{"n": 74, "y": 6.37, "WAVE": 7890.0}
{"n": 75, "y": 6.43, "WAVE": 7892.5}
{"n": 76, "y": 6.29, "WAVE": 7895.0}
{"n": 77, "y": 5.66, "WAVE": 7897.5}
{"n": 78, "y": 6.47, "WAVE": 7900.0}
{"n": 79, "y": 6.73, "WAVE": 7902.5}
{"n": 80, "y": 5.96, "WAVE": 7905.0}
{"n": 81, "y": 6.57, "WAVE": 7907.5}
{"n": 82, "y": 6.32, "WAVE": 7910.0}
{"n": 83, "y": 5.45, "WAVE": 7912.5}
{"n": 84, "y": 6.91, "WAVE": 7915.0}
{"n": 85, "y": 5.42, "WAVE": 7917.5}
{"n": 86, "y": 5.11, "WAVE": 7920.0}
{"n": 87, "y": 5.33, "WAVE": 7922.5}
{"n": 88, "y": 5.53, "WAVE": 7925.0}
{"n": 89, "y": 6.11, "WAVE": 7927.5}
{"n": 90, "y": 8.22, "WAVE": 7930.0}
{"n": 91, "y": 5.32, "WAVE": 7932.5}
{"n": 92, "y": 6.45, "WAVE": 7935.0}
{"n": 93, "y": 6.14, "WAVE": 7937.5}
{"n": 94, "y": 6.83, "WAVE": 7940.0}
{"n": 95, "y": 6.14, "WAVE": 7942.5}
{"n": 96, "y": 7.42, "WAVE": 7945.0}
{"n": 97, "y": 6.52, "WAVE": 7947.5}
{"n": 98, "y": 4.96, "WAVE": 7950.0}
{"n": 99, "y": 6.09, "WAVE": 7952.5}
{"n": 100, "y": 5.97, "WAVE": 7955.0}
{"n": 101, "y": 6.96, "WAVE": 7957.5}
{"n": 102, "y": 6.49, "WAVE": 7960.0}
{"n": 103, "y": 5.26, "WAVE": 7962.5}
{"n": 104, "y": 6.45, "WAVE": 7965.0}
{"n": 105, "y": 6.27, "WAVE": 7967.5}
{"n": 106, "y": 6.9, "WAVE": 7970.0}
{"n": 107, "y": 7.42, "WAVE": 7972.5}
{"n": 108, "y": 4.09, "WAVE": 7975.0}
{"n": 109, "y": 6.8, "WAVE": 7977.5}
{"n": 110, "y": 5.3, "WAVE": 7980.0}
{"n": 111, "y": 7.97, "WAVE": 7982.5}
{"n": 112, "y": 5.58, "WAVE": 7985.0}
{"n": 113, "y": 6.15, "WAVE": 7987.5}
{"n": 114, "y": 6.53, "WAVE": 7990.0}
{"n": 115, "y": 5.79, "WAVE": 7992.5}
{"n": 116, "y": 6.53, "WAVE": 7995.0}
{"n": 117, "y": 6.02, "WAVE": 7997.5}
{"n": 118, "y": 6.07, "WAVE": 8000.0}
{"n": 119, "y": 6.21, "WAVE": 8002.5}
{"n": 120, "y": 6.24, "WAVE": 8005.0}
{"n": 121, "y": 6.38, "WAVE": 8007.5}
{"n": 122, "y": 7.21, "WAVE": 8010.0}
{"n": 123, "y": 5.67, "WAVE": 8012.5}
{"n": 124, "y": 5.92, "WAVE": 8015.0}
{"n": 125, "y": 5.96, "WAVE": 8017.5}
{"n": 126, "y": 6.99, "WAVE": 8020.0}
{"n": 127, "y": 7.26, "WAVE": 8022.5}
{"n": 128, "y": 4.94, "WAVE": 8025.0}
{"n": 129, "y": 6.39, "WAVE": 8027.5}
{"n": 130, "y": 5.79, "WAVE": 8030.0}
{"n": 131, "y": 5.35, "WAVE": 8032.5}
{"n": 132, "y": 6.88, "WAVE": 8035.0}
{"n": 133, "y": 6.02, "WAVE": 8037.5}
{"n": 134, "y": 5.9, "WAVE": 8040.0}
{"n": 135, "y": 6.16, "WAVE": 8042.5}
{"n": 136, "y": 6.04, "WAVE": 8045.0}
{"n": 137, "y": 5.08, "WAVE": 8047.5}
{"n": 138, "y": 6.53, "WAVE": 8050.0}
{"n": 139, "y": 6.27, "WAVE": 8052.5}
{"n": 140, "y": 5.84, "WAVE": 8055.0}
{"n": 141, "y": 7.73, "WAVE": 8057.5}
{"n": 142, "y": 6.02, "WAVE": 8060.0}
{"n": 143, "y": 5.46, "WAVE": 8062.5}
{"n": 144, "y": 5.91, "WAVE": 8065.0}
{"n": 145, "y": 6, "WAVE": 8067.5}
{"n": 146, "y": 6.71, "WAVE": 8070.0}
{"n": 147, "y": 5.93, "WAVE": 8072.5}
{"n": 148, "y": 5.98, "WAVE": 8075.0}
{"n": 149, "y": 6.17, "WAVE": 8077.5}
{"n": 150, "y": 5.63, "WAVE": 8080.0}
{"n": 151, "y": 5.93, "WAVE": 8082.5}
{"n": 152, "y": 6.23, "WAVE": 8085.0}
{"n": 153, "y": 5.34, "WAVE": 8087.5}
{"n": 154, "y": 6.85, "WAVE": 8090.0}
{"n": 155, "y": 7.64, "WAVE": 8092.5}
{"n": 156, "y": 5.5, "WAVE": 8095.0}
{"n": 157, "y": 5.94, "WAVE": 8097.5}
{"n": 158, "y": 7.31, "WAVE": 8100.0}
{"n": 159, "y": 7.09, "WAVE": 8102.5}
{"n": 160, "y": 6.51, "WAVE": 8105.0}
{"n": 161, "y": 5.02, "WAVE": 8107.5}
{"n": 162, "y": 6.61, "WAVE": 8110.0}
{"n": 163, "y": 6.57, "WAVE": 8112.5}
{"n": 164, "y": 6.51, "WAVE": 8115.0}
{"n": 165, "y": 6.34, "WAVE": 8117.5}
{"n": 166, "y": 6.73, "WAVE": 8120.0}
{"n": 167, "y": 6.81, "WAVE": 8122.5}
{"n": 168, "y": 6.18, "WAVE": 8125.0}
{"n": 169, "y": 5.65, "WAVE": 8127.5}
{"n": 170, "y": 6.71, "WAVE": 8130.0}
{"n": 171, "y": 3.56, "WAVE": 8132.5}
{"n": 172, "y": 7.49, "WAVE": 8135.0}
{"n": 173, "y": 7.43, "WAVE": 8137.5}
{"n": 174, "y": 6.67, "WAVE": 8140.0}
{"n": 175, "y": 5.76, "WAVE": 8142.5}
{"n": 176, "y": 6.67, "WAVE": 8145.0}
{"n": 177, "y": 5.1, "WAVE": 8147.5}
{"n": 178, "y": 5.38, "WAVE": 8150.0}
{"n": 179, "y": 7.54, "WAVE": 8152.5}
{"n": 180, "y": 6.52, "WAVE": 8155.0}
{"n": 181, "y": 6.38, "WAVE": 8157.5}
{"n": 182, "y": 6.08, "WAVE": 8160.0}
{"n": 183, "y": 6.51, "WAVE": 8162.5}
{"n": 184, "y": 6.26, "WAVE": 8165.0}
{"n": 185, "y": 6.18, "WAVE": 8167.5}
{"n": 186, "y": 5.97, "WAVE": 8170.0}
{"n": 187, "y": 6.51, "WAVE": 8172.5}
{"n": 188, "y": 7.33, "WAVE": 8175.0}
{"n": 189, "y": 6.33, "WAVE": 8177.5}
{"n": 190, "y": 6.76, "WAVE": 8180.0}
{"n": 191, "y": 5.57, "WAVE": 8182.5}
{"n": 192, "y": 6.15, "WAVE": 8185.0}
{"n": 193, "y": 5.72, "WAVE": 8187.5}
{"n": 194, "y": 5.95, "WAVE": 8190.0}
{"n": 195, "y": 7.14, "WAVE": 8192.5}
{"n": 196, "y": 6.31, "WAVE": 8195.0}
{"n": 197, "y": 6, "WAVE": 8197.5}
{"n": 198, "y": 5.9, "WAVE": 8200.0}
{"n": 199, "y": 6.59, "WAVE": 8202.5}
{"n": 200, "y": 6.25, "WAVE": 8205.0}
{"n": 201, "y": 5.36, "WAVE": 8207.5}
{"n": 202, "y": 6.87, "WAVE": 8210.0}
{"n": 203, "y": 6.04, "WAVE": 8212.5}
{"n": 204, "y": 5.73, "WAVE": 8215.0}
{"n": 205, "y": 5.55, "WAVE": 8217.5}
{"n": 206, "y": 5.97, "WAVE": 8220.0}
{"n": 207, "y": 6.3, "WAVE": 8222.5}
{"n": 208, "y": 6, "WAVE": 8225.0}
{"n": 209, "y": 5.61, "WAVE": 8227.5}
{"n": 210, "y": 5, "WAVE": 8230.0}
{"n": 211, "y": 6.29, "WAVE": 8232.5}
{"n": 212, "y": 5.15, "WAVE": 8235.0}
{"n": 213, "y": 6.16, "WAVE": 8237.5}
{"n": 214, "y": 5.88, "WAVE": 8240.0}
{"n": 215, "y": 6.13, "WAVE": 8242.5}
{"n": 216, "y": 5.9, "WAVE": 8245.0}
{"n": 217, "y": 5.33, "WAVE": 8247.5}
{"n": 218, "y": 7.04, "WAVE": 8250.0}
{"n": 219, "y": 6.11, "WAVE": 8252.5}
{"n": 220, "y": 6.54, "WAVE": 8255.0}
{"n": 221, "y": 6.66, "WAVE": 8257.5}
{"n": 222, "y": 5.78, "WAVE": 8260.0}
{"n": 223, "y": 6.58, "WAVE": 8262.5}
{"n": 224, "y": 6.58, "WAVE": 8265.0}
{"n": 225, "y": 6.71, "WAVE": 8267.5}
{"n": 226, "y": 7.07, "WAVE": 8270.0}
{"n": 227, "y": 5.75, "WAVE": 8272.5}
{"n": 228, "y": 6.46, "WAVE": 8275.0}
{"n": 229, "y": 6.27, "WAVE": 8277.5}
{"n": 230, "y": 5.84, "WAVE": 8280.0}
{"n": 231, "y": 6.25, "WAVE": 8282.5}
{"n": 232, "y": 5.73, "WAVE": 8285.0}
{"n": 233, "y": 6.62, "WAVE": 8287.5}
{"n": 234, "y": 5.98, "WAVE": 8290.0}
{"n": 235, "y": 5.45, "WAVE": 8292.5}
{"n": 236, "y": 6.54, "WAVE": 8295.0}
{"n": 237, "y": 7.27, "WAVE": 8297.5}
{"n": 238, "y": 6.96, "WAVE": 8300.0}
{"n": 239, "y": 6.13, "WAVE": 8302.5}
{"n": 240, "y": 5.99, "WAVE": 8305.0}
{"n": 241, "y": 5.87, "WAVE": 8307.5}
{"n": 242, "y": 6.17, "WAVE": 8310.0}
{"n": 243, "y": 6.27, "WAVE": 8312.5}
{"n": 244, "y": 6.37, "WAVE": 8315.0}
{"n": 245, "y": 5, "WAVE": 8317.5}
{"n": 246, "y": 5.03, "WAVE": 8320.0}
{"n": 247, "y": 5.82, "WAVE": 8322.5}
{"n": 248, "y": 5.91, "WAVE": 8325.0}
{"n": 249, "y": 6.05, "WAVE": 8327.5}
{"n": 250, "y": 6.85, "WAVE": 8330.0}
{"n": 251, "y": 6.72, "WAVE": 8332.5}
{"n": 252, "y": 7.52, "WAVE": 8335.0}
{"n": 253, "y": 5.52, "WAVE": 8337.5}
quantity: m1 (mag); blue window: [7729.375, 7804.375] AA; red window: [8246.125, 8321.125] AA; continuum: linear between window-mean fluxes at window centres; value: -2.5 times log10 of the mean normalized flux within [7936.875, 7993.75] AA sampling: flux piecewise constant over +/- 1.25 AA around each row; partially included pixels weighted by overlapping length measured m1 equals 0.03 mag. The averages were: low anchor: 6.54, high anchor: 6.21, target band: 6.26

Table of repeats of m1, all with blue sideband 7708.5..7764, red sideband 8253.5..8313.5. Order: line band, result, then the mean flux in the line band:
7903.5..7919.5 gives 0.05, 6.07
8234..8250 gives 0.08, 5.87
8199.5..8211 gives 0.02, 6.2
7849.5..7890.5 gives 0.06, 6.04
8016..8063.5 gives 0.04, 6.14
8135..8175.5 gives -0.01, 6.41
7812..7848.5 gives 0.03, 6.2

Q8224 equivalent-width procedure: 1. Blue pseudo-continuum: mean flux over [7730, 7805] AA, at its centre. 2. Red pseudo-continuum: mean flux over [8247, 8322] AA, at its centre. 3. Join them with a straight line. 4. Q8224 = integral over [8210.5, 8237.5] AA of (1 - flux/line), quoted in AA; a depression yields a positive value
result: 1.9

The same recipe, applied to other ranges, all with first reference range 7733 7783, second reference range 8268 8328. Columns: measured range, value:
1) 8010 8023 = -0.2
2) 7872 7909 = 1.0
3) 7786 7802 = -0.8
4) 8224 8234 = 0.7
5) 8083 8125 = -1.2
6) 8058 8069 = 0.5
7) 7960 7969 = 0.3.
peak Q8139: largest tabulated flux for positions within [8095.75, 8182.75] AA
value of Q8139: 7.54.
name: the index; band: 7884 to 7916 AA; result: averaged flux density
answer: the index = 6.31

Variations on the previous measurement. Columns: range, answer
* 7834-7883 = 6.09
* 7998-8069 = 6.15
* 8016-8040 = 6.16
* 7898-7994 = 6.21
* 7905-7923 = 5.9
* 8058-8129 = 6.25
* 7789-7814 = 6.72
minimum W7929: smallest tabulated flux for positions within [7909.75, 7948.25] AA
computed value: 5.11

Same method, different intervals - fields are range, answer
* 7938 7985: 4.09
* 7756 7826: 5.37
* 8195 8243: 5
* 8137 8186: 5.1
